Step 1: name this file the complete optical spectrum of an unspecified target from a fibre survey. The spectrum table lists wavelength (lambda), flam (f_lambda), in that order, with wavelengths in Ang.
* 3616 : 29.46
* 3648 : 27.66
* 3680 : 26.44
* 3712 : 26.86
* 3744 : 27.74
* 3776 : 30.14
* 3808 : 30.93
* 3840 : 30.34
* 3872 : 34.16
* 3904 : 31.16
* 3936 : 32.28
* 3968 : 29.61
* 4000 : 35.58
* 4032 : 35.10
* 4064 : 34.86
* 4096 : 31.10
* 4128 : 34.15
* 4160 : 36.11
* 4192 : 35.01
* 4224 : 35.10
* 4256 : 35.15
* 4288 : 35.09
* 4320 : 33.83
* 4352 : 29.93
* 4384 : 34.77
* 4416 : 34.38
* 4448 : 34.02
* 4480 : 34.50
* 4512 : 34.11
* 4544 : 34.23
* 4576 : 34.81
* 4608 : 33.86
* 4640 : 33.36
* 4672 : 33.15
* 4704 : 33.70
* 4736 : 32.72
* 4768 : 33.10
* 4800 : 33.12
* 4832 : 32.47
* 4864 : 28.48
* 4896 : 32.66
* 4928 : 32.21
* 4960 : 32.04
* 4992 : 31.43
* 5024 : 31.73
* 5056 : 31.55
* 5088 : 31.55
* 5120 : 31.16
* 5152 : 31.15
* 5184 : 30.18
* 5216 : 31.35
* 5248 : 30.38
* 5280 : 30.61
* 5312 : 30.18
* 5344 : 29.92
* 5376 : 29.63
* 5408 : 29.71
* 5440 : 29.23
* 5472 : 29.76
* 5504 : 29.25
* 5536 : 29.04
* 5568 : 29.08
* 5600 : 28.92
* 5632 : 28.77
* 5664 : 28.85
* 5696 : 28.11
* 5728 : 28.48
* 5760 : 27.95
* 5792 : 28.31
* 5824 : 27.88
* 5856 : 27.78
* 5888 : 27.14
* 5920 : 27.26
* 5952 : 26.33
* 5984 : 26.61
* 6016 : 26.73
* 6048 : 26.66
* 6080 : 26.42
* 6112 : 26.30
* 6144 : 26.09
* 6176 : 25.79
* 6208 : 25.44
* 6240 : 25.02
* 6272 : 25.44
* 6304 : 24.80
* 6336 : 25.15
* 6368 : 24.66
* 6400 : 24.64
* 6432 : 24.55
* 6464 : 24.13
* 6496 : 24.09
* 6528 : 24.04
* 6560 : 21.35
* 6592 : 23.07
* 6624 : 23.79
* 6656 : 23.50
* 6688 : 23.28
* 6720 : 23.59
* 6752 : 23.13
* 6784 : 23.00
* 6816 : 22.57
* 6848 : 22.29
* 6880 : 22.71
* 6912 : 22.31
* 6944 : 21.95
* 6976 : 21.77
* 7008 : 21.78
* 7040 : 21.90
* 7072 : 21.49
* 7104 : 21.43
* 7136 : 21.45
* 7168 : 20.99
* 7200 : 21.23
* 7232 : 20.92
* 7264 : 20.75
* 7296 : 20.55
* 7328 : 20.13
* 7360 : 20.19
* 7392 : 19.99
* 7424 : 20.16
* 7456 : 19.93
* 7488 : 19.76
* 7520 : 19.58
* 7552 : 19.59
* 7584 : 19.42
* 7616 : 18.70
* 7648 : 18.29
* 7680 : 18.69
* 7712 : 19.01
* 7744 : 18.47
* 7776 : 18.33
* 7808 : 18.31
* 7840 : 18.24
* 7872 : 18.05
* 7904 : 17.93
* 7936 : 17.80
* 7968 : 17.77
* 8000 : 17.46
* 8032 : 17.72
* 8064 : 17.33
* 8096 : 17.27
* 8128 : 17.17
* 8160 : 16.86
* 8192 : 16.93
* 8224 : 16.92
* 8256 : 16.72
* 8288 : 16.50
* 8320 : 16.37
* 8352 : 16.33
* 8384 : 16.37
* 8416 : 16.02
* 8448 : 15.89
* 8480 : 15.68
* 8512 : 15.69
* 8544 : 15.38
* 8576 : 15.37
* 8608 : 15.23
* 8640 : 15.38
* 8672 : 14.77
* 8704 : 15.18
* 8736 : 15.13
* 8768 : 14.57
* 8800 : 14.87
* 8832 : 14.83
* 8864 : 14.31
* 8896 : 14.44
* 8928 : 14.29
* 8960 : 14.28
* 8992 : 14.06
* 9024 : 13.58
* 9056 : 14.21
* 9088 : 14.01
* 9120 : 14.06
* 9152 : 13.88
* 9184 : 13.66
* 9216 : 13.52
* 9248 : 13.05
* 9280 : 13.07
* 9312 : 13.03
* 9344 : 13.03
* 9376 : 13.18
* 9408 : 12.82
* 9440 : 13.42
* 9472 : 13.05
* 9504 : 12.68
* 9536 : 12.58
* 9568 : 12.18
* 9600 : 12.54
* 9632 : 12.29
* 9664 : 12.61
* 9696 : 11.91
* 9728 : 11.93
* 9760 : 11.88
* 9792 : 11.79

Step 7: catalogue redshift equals 0.001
